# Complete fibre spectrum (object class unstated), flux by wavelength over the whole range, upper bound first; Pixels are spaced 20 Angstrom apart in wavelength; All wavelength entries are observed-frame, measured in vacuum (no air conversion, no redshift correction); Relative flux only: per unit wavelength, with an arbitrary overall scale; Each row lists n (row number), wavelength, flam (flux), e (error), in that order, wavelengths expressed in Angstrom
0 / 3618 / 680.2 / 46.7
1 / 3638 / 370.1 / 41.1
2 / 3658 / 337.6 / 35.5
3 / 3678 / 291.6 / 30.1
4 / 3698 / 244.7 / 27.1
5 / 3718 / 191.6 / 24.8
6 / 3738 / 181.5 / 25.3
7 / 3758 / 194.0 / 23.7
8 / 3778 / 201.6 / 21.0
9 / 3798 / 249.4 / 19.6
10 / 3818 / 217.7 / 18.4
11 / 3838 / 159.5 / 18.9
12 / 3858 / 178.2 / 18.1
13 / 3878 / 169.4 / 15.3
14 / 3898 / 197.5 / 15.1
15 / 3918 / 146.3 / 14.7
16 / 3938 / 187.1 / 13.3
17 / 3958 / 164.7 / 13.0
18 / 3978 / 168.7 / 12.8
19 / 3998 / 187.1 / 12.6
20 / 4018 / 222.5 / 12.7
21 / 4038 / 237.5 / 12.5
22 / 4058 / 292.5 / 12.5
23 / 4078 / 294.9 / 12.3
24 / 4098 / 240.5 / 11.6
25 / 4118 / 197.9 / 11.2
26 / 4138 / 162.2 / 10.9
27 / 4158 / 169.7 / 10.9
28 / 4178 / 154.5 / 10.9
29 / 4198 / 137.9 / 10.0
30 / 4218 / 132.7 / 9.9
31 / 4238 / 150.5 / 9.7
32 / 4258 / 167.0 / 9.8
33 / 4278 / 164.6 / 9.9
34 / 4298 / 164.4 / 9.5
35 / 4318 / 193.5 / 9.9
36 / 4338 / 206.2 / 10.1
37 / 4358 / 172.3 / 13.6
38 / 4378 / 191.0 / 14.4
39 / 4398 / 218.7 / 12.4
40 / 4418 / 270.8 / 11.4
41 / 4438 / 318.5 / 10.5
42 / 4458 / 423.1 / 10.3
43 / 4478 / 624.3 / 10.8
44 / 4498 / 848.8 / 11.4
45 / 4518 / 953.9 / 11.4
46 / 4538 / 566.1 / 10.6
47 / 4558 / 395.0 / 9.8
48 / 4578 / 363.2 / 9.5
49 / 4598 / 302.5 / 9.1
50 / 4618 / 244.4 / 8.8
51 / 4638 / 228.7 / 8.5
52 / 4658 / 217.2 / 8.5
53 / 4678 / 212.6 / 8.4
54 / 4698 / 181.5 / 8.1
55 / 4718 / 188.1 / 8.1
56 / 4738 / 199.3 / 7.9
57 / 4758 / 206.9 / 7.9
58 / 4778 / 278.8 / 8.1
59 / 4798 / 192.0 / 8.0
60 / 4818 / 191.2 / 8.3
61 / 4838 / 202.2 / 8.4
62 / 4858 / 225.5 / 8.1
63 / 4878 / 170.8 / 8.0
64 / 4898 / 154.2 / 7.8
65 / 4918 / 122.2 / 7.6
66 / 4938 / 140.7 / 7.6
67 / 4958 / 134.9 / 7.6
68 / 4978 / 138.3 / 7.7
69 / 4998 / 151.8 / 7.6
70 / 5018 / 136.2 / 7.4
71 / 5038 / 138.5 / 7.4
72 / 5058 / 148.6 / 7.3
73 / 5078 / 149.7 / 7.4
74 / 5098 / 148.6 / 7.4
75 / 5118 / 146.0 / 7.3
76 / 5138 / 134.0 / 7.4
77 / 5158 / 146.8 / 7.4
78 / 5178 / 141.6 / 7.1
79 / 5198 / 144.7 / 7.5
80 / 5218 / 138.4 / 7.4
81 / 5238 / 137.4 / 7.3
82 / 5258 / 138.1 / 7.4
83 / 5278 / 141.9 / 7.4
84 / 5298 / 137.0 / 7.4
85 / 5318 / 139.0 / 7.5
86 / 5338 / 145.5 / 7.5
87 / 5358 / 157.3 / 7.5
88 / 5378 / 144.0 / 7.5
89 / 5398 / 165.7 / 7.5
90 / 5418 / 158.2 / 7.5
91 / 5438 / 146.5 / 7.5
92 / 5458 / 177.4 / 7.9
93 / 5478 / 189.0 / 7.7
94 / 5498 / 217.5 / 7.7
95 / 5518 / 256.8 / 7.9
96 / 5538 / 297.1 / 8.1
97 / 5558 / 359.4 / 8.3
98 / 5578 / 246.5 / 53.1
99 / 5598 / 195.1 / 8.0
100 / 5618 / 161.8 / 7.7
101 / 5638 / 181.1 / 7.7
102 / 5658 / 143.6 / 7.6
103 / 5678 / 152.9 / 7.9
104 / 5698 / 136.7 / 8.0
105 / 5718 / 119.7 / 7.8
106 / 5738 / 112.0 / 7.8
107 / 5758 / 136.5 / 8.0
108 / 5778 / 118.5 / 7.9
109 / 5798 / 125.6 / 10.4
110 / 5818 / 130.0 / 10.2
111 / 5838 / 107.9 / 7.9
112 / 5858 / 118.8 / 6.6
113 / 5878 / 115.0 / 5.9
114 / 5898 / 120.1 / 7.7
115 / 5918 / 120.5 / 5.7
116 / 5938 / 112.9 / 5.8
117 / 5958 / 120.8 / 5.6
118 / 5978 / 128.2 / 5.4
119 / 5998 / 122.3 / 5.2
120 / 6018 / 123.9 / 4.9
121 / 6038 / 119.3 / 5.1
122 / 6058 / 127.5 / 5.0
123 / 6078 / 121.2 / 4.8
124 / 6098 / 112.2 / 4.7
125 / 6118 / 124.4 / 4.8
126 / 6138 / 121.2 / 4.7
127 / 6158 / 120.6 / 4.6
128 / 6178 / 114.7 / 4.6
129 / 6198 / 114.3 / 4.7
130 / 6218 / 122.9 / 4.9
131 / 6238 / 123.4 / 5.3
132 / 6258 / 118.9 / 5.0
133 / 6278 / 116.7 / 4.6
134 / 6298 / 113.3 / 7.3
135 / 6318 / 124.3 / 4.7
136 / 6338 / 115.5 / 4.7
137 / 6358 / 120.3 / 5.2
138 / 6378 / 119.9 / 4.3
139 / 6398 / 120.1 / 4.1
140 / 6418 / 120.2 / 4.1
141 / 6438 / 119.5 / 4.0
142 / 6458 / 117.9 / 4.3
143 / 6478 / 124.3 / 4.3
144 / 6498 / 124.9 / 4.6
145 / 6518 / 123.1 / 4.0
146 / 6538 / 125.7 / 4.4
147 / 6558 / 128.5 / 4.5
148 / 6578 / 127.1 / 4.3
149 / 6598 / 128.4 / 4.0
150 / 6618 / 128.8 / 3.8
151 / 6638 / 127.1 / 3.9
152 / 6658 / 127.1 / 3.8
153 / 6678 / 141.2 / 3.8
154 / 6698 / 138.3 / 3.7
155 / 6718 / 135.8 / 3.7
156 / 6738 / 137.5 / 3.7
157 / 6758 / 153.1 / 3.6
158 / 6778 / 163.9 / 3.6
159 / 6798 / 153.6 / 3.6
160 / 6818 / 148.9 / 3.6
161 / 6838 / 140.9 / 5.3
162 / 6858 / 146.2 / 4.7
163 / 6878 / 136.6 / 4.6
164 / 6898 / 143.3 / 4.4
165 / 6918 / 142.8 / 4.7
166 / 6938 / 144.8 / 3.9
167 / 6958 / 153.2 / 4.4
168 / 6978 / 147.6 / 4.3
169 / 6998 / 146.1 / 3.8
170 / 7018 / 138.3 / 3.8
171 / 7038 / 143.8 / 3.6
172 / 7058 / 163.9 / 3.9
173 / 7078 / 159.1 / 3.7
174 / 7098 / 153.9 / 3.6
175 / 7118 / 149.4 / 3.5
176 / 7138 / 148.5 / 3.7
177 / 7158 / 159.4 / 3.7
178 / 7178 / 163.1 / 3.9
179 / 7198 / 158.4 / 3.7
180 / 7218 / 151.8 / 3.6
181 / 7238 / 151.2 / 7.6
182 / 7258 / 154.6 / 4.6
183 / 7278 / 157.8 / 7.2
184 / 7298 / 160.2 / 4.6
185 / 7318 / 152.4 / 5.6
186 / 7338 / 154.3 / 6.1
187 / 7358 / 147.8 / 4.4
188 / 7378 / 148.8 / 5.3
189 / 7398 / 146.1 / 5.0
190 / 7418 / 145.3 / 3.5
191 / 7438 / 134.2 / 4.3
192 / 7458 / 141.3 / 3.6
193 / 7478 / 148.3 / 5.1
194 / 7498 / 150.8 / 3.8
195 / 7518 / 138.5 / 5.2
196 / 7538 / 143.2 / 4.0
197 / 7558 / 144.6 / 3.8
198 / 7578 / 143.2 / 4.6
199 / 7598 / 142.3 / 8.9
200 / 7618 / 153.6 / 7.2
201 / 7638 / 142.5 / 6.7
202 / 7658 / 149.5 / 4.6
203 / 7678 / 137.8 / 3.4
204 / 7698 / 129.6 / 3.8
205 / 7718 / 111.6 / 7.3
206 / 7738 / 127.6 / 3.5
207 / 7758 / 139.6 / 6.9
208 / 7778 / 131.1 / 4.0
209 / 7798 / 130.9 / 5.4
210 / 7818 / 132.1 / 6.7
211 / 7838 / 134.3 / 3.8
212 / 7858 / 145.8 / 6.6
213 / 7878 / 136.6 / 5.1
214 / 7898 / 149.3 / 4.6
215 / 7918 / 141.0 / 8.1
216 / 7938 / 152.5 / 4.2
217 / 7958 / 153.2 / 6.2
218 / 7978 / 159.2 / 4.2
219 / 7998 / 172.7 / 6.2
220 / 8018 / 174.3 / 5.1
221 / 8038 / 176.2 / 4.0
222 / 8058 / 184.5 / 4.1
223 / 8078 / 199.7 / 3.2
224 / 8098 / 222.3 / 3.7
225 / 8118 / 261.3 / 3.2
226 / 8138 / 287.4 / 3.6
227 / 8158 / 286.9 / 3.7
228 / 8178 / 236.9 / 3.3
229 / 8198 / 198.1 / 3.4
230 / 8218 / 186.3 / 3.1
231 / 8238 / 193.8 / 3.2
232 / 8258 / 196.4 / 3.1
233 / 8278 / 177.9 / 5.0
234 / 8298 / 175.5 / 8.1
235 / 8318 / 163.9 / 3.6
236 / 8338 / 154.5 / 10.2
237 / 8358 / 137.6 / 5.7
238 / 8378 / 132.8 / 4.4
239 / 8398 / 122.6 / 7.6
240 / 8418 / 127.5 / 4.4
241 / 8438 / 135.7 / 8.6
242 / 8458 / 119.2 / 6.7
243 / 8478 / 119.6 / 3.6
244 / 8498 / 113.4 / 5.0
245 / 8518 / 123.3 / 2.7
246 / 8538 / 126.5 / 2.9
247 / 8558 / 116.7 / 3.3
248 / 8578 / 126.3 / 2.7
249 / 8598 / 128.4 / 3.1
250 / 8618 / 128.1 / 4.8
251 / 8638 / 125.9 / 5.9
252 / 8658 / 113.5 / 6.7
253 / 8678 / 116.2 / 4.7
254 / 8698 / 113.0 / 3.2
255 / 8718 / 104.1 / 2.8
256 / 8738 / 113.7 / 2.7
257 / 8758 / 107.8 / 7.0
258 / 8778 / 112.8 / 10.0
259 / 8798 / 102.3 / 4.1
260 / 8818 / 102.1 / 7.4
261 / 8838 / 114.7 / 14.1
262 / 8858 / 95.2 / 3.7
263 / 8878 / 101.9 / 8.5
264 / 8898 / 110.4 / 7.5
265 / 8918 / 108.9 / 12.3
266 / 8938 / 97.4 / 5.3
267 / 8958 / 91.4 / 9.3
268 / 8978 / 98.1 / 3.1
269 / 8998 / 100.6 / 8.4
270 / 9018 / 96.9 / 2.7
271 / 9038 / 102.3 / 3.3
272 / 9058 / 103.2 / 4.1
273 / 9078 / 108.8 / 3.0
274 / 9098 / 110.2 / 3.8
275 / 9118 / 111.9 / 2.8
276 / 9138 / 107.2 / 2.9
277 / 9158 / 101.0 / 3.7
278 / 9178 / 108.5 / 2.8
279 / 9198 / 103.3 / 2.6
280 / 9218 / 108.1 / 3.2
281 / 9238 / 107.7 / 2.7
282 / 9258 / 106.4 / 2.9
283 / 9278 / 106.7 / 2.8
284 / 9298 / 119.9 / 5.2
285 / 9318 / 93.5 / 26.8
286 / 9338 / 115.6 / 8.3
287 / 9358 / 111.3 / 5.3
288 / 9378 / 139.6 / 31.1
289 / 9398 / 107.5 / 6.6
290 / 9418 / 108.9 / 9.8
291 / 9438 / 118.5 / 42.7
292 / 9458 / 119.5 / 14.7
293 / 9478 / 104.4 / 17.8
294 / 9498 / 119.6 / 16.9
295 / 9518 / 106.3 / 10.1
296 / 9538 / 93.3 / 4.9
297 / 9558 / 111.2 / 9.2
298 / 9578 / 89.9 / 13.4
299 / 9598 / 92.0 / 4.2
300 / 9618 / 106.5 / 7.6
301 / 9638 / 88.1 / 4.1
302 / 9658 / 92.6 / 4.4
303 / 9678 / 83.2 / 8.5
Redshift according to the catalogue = 1.913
